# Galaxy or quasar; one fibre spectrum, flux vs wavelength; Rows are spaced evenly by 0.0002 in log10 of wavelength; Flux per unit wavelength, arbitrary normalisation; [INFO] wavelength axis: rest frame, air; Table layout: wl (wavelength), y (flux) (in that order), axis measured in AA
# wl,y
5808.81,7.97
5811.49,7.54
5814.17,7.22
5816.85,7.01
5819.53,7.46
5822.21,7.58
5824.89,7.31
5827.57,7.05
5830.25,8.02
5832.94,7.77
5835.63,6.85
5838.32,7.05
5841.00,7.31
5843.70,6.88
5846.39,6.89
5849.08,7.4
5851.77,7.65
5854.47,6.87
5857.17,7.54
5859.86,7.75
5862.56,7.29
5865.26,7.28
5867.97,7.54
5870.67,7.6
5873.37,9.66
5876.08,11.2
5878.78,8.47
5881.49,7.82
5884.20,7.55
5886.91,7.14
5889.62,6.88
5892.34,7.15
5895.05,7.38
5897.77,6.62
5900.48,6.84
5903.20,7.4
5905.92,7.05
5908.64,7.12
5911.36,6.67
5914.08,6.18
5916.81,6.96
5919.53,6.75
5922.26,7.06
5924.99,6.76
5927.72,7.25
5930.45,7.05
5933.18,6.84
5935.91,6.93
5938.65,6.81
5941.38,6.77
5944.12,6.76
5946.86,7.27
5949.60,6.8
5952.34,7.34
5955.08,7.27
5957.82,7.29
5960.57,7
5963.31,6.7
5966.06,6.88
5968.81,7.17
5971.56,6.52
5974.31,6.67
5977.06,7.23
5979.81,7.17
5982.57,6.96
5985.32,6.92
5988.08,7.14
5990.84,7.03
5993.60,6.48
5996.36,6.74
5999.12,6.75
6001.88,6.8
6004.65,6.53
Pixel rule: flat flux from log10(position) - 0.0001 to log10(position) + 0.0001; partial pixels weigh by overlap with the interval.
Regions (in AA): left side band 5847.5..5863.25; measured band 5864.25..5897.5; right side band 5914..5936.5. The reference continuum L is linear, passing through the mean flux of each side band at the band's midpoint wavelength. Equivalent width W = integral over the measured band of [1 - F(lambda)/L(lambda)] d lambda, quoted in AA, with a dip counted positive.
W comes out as -3.2 AA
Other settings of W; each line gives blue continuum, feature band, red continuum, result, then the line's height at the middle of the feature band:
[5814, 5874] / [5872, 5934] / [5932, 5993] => -1.62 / 7.19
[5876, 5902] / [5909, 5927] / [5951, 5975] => 1.35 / 7.32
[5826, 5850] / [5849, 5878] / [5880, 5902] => -3.23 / 7.21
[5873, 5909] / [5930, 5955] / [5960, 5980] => 0.74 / 7.18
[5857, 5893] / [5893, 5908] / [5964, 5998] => 1.23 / 7.7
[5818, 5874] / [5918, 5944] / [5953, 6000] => 0.77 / 7.12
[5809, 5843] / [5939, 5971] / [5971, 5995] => -0.04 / 6.99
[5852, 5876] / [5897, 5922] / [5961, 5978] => 1.95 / 7.44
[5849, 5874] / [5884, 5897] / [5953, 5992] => 0.51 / 7.45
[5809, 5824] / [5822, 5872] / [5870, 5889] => 3.58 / 7.92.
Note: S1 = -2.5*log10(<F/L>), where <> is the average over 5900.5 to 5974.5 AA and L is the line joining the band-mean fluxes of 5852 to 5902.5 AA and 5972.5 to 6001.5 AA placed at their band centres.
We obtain 0.048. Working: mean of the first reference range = 7.69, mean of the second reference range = 6.9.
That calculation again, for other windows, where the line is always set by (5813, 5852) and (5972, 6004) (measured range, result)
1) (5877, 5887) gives -0.12 mag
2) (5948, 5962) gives -0.03 mag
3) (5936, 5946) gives 0.03 mag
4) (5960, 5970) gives 0.00 mag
